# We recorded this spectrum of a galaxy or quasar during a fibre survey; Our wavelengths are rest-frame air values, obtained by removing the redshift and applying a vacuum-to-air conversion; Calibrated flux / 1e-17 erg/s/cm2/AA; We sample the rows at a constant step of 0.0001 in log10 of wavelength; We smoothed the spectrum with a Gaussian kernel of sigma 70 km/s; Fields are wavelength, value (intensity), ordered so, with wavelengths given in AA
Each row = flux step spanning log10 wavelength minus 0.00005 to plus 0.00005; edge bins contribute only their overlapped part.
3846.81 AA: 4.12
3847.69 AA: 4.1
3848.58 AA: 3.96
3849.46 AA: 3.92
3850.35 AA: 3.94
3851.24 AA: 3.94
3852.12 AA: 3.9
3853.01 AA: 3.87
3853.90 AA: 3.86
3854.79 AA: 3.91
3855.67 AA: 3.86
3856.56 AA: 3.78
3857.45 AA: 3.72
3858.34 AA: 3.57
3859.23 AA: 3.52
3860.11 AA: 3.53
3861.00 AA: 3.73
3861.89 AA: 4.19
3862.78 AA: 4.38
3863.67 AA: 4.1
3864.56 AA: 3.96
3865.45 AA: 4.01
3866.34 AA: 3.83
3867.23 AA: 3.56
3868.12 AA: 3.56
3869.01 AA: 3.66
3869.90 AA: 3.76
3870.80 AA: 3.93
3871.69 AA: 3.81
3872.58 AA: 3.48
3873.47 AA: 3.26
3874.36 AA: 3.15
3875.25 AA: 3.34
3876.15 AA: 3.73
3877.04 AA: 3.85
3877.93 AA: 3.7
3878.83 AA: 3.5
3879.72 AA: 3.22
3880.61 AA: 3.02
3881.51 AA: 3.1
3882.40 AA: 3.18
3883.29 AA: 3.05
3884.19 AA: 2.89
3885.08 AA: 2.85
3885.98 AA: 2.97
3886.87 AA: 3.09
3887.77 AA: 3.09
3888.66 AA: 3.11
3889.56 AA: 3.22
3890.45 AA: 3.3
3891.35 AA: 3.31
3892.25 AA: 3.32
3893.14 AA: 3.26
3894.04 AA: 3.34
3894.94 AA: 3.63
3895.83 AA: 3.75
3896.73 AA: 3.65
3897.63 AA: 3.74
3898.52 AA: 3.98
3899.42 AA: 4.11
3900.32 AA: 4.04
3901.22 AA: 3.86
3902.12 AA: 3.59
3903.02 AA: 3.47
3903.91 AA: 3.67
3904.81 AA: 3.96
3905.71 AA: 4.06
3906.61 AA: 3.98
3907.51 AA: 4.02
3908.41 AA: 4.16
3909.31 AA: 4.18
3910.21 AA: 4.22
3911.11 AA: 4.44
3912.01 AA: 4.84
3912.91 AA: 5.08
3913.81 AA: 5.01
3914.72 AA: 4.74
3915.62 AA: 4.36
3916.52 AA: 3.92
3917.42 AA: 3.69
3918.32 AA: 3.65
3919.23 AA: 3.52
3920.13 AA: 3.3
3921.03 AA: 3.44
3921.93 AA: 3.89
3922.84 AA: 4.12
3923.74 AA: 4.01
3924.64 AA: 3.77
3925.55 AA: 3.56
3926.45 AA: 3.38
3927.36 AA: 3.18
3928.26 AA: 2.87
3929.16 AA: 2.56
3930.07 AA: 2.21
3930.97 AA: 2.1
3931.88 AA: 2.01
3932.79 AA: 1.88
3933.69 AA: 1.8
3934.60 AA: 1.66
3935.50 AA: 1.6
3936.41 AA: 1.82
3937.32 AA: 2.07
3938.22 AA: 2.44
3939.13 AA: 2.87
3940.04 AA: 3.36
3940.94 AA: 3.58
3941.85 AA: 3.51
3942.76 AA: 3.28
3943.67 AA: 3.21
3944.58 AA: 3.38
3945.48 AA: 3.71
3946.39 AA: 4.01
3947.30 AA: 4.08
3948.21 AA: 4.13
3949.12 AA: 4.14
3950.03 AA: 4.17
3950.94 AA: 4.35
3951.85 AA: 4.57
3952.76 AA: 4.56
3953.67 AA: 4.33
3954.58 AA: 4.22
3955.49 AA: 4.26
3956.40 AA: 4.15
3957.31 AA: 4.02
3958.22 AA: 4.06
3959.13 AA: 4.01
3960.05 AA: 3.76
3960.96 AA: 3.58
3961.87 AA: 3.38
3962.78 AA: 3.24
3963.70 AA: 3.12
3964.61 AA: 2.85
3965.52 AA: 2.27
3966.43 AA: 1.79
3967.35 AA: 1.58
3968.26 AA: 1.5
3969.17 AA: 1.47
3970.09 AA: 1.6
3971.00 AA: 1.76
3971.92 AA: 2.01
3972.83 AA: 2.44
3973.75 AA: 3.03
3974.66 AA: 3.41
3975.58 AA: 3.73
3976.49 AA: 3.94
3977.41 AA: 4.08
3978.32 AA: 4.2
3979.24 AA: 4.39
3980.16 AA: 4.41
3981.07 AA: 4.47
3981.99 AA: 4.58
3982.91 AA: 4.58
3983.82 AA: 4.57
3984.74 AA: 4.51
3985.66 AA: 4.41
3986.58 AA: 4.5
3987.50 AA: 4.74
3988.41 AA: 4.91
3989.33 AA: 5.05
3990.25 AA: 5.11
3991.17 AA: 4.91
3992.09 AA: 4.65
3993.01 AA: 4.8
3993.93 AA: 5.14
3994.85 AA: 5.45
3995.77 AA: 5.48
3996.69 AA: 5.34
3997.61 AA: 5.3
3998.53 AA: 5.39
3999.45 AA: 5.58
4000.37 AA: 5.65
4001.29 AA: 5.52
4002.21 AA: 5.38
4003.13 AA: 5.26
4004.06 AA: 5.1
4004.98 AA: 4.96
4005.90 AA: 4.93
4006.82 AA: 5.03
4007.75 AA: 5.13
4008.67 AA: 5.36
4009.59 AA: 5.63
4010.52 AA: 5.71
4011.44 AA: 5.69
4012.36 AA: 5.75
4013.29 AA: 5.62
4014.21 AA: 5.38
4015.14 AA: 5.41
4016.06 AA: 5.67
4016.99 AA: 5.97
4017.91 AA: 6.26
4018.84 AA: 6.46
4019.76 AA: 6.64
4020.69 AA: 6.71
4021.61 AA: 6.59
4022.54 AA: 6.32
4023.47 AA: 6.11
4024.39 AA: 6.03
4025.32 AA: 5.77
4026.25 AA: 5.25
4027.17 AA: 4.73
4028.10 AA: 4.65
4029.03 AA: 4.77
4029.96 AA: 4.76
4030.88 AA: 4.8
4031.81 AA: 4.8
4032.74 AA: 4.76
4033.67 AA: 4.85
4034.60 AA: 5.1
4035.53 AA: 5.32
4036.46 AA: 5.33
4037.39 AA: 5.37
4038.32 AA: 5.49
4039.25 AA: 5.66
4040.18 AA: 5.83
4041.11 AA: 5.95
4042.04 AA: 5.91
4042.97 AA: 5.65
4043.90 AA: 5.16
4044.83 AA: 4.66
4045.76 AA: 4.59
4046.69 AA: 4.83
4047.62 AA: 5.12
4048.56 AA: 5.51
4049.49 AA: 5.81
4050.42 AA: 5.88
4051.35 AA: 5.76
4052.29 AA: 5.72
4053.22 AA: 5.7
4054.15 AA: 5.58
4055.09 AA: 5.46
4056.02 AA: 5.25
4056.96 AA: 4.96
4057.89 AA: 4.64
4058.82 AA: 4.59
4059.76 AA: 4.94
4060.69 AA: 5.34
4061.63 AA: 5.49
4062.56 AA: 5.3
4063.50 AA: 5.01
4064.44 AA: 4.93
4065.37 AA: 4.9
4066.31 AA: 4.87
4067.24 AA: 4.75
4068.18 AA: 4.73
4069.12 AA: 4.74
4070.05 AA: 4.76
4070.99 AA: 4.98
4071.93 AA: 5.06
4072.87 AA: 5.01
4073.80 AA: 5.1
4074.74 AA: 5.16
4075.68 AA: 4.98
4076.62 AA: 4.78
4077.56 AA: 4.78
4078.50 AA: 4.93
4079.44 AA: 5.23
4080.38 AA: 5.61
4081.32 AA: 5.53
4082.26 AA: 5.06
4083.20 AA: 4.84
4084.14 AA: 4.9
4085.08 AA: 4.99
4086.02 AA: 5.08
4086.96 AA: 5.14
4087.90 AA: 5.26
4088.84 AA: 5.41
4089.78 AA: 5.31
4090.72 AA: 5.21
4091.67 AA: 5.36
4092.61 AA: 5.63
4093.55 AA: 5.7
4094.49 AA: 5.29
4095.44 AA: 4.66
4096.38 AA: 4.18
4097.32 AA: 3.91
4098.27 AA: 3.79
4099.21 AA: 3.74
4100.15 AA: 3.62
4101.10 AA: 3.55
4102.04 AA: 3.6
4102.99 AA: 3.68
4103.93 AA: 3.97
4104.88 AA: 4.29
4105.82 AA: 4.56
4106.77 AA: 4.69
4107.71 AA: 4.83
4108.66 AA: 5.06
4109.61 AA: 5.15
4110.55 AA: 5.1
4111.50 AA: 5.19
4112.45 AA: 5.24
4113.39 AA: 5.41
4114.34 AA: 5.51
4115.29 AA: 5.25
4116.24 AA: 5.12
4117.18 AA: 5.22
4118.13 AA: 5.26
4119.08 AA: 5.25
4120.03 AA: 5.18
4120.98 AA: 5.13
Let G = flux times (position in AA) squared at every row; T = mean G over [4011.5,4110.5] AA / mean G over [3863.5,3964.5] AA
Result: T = 1.56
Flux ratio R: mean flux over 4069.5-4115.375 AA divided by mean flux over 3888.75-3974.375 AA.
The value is 1.43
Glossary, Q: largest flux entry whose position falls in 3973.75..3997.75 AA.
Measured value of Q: 5.48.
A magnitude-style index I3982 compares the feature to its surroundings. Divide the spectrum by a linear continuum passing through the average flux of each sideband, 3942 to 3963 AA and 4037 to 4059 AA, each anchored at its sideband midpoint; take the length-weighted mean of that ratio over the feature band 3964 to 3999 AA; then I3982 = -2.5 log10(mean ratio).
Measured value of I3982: 0.14 mag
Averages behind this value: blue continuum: 3.94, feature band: 3.9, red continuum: 5.39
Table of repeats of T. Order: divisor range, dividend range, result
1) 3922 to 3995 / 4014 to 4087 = 1.58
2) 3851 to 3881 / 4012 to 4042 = 1.63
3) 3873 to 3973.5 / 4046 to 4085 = 1.63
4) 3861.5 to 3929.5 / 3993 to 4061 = 1.57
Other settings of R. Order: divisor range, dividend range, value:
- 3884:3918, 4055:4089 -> 1.33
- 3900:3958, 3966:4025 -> 1.32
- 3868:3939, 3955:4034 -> 1.34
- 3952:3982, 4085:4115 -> 1.43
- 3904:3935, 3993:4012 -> 1.49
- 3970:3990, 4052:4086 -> 1.29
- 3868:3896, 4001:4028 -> 1.69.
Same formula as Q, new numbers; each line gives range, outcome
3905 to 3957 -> 5.08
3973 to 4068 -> 6.71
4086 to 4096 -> 5.7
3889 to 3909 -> 4.16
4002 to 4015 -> 5.75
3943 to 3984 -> 4.58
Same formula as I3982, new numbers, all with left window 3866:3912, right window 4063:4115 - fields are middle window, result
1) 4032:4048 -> -0.161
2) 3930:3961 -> 0.179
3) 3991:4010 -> -0.218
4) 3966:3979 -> 0.482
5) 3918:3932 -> 0.172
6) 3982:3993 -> -0.125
